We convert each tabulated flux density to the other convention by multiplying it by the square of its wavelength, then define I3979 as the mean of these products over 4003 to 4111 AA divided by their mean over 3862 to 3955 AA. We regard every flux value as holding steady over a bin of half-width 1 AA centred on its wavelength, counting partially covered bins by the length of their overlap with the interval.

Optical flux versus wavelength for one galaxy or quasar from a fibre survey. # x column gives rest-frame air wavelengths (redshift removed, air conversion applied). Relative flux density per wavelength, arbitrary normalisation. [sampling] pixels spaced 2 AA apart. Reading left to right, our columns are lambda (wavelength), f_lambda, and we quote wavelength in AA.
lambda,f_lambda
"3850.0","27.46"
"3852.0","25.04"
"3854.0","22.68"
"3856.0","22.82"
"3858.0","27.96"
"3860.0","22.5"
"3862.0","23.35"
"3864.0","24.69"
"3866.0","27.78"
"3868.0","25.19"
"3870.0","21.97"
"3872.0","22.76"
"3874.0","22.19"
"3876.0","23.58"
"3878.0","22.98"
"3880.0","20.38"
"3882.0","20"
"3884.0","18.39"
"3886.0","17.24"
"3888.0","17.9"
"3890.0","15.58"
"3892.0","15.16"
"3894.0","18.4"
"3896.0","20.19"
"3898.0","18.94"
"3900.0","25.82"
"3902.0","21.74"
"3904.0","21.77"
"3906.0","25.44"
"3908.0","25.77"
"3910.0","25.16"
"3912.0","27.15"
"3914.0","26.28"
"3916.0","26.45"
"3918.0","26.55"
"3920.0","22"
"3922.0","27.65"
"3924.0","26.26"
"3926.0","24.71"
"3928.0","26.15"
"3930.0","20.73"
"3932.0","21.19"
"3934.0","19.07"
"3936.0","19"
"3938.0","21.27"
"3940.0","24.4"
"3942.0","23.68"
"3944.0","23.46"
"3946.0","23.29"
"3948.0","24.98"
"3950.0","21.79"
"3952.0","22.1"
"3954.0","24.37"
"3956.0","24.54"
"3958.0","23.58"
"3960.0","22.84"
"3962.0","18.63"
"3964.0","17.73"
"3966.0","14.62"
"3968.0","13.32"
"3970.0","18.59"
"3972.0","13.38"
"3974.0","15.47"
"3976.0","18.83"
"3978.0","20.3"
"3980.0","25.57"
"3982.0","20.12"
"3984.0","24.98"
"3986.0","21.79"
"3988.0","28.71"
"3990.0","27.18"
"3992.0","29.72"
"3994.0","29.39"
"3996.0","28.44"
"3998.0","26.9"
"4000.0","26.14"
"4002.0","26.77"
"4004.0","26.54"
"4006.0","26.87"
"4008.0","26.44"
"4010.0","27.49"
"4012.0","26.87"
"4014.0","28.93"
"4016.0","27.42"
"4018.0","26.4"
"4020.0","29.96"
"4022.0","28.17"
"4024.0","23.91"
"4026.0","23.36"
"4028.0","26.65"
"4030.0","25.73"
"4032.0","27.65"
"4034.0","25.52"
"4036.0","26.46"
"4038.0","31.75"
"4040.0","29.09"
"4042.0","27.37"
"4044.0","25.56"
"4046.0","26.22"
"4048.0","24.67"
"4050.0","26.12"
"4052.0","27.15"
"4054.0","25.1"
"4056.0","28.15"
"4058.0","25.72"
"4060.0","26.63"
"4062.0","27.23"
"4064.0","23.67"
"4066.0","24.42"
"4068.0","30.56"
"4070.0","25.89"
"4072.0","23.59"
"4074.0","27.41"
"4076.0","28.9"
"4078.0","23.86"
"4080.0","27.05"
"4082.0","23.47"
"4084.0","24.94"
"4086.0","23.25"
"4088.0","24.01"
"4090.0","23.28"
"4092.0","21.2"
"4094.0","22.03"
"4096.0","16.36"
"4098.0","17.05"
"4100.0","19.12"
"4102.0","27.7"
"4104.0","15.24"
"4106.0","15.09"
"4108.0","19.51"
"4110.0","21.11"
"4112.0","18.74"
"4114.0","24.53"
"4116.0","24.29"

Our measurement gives 1.19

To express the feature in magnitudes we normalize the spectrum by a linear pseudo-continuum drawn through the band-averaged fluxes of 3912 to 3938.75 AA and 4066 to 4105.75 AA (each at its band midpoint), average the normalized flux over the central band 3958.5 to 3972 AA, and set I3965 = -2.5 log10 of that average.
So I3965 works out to 0.33 mag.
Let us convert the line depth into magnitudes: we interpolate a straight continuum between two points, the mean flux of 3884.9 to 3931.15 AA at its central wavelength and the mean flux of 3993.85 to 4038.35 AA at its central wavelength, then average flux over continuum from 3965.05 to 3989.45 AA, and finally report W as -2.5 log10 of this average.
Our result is 0.28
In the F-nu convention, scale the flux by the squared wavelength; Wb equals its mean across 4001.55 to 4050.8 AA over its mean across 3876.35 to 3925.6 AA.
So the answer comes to 1.28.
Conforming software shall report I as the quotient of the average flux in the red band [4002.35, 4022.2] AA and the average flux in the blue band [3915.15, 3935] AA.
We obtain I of 1.14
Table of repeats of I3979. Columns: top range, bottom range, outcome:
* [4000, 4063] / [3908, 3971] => 1.24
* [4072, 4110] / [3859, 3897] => 1.17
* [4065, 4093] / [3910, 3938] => 1.13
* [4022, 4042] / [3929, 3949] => 1.27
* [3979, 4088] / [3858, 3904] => 1.34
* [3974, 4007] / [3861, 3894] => 1.27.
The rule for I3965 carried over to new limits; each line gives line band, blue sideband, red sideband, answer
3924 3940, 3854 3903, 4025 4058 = 0.050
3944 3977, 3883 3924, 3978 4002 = 0.229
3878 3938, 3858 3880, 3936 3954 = 0.058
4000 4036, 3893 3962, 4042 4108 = -0.126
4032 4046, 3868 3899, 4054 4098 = -0.160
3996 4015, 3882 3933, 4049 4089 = -0.107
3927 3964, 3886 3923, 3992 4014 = 0.100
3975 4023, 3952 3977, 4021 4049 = -0.158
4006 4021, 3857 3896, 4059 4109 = -0.215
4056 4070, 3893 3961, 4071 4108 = -0.175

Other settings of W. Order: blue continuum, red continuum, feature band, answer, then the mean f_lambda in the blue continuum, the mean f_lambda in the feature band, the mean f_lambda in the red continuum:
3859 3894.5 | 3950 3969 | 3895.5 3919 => -0.17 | 21.2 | 24.4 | 20.3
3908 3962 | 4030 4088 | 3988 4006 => -0.11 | 23.7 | 27.7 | 26.3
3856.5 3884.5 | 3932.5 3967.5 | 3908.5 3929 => -0.16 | 23.2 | 25.8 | 21.6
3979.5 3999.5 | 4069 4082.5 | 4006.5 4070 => -0.03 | 26.3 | 26.8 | 25.8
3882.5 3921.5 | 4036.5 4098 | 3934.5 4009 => 0.03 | 21.9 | 22.8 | 25.4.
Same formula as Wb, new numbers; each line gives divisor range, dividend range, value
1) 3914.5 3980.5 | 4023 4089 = 1.27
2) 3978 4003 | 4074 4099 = 0.93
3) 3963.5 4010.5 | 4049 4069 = 1.18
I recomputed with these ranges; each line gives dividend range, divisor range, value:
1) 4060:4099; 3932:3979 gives 1.18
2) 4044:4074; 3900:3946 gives 1.09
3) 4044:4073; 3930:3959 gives 1.16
